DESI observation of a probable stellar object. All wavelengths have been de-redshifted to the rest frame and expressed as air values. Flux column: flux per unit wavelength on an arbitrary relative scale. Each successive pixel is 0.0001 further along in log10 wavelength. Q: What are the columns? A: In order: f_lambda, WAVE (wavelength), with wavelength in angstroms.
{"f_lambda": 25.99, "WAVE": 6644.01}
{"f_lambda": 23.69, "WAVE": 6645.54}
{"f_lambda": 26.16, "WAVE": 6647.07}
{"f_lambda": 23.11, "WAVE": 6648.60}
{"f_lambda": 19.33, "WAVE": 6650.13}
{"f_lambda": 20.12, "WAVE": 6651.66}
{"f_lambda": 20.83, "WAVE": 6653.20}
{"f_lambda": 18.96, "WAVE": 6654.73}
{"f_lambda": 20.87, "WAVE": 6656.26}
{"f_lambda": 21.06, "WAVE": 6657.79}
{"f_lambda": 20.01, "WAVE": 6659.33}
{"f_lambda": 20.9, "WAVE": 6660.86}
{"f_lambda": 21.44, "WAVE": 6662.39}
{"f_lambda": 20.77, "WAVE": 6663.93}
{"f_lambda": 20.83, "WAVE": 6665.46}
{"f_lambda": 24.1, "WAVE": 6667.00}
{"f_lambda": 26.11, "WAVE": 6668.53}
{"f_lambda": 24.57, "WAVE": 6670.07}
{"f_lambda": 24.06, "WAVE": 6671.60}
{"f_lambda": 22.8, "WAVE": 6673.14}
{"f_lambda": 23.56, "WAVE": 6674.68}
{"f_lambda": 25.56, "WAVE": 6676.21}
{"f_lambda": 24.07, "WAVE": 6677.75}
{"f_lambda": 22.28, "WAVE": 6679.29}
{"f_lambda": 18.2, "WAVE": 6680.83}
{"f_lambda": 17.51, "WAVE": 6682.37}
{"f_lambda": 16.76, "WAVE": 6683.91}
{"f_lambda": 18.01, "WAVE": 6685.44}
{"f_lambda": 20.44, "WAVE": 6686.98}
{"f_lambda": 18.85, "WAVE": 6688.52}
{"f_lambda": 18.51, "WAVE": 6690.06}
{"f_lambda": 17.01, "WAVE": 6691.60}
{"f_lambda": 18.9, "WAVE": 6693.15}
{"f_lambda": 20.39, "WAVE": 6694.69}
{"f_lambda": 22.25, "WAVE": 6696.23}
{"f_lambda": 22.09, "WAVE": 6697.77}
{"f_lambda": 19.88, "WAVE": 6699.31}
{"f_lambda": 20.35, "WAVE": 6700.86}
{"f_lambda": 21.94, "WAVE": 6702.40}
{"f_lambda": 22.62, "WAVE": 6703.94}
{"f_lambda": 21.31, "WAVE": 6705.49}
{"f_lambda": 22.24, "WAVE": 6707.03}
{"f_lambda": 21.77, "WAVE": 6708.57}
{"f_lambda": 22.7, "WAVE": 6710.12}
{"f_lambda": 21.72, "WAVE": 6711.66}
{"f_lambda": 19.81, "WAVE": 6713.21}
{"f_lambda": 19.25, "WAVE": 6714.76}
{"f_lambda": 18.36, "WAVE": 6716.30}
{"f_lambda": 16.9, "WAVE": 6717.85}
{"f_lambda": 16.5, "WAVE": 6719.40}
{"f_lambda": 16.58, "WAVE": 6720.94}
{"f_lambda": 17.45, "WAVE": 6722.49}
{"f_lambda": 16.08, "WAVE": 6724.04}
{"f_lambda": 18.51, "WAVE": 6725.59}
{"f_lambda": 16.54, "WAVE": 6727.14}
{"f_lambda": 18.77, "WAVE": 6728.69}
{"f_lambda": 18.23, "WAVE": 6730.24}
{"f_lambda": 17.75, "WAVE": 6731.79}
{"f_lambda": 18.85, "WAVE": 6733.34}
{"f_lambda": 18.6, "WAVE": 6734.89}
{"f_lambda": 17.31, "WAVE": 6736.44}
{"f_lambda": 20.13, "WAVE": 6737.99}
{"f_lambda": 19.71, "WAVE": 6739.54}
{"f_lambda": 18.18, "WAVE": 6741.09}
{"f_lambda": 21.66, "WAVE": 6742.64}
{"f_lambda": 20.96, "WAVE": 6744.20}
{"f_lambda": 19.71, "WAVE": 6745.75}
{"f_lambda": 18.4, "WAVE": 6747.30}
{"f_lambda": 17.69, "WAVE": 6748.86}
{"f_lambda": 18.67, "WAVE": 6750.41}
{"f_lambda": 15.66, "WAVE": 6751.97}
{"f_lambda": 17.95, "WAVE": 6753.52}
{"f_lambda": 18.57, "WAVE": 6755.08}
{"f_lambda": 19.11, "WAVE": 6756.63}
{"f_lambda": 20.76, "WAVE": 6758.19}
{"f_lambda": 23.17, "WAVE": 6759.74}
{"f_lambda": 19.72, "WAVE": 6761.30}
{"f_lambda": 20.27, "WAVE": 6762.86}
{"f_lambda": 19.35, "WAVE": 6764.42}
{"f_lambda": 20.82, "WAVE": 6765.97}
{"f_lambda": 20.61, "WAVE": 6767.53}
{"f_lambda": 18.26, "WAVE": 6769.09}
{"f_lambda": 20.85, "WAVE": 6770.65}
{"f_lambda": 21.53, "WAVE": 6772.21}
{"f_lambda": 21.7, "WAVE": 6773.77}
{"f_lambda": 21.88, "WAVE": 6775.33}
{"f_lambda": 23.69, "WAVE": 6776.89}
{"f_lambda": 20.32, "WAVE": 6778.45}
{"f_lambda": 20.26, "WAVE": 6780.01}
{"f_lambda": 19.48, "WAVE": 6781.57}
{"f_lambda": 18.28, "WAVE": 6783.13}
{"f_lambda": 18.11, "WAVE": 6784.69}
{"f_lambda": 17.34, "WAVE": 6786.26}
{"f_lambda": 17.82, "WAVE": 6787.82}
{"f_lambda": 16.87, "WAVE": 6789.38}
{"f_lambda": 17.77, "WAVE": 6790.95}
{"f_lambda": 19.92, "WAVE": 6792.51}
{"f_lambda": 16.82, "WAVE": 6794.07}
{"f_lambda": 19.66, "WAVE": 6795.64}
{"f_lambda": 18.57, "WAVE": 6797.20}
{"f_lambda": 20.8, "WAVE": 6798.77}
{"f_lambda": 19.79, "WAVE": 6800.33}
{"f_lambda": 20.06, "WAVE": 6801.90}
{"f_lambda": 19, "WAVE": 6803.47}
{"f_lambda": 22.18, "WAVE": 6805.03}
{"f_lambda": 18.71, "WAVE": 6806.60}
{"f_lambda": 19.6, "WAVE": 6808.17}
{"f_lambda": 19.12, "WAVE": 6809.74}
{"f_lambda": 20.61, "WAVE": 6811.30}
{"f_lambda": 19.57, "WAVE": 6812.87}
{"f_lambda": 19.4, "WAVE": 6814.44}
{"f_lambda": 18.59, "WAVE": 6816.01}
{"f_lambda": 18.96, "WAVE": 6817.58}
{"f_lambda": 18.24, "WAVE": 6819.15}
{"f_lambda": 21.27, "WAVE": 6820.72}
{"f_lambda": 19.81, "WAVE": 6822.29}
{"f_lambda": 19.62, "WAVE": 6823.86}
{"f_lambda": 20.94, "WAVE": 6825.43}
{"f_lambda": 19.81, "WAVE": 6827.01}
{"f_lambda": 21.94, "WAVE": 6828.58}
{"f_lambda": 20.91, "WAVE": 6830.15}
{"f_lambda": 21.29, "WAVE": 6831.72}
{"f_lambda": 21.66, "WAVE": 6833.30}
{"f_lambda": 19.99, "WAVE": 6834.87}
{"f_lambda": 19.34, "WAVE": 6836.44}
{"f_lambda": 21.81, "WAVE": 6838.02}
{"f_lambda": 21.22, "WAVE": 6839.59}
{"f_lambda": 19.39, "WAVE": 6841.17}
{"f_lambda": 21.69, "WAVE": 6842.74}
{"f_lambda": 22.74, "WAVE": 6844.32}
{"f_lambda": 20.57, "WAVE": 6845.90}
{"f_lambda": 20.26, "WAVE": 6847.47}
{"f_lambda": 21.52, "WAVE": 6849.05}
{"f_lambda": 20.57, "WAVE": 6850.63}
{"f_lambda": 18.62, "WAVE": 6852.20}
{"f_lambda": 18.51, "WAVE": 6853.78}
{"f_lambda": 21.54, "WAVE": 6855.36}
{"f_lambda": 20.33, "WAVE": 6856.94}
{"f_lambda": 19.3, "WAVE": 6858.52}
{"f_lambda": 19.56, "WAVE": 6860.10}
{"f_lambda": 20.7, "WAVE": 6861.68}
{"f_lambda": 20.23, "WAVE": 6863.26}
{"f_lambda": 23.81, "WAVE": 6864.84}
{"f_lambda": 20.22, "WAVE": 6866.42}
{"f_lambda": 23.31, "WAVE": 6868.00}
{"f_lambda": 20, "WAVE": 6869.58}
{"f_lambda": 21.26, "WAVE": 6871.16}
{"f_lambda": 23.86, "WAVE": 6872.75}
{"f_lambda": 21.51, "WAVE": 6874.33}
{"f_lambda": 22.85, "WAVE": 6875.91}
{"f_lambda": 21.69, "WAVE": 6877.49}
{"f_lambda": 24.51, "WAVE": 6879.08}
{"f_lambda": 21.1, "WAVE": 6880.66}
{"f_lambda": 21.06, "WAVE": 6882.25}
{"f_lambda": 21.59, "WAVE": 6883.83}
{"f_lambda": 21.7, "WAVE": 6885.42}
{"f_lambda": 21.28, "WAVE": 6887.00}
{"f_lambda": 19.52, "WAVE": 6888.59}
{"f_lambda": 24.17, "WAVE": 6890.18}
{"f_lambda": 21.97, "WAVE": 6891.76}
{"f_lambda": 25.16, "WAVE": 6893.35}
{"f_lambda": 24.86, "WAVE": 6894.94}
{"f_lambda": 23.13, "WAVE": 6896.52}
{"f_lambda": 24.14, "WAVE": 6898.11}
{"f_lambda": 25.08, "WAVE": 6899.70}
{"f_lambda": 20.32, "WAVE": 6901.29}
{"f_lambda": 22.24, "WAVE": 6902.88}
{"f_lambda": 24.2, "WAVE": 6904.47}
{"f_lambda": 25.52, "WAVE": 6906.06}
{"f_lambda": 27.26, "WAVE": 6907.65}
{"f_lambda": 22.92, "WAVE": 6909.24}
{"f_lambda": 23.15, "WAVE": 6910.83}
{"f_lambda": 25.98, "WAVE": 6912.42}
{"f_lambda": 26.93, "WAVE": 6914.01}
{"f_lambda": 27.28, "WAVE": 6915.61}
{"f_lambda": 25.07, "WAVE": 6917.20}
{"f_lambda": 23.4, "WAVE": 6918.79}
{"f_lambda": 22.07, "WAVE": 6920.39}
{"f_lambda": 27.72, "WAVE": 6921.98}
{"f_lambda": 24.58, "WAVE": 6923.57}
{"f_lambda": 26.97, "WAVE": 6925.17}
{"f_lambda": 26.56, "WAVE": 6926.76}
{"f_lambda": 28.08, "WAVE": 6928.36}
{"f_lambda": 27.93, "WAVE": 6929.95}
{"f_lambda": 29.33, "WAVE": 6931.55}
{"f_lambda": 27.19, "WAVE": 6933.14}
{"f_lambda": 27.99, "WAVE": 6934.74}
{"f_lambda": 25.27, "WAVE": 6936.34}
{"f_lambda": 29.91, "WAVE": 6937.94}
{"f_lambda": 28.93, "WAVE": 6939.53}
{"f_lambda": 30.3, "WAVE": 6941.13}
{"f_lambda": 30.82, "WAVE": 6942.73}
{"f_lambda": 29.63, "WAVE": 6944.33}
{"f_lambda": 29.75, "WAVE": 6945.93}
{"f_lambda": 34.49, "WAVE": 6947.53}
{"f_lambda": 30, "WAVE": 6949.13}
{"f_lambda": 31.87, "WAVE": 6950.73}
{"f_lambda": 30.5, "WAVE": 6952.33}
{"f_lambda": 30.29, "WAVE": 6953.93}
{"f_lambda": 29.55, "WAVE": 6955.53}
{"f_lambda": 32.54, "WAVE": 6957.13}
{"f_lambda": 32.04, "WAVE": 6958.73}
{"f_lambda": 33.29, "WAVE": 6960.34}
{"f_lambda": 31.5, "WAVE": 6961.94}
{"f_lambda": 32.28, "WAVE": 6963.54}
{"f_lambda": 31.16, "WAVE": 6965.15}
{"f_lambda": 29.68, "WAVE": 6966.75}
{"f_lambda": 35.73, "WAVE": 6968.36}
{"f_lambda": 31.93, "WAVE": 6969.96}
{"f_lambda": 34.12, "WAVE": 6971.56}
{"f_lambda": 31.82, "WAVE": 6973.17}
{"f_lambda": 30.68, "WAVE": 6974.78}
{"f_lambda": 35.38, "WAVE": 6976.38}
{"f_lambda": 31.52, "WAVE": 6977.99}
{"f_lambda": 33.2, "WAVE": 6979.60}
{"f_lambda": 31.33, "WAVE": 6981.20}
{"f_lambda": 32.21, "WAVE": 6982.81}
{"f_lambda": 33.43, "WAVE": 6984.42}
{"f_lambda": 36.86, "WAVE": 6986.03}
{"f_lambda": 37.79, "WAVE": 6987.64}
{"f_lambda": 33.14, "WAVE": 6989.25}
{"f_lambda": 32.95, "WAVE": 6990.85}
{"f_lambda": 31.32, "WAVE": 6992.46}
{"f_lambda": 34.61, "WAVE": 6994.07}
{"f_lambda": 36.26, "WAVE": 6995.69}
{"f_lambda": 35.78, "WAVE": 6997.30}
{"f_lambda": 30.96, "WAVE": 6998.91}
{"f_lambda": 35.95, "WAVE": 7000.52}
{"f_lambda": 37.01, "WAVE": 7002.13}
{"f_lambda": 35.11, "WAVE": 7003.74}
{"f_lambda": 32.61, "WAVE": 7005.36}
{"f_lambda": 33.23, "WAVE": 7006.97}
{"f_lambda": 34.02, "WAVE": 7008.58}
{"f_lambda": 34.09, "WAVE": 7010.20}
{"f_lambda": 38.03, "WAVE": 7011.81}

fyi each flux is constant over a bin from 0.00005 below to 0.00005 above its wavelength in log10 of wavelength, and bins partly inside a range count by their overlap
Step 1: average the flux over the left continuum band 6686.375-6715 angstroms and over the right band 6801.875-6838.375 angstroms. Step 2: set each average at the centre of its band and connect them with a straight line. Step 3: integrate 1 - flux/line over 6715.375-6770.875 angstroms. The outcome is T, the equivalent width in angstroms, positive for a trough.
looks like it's 4.5 angstroms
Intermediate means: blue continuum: 20.7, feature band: 18.8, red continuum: 20.1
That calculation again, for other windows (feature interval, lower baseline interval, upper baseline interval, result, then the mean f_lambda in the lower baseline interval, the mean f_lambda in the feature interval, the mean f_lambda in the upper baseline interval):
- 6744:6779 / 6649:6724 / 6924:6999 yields 5.4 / 20.6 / 20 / 31.4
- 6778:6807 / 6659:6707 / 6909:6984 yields 6.6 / 21.2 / 19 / 29.5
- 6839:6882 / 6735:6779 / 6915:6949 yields 6.0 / 19.9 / 21.1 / 27.8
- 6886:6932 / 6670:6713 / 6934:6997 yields 7.8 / 21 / 24.7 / 32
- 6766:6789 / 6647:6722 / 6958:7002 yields 4.4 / 20.8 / 20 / 33.3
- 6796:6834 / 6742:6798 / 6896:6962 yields 3.1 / 19.5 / 20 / 27.5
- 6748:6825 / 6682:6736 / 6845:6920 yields 4.2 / 19.2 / 19.5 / 22.4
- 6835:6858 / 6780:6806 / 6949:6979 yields 2.4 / 18.9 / 20.5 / 31.9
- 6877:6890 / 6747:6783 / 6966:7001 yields 2.7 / 19.9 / 21.7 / 33.5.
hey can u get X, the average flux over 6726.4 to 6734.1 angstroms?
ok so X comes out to 18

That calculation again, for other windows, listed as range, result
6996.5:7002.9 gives 34.9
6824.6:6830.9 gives 20.9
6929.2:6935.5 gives 28.1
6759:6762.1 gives 21.4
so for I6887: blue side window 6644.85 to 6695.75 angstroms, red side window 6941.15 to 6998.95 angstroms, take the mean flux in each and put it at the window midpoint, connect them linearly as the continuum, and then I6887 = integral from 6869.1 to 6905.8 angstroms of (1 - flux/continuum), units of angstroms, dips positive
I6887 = 8.5 angstroms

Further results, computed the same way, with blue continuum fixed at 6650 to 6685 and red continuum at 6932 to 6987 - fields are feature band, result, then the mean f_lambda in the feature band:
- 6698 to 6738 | 6.8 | 19.3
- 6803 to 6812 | 2.2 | 19.9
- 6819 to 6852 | 7.9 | 20.7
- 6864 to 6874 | 2.2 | 22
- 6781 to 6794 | 3.8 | 18.1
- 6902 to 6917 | 2.4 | 25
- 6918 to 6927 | 1.5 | 25.1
